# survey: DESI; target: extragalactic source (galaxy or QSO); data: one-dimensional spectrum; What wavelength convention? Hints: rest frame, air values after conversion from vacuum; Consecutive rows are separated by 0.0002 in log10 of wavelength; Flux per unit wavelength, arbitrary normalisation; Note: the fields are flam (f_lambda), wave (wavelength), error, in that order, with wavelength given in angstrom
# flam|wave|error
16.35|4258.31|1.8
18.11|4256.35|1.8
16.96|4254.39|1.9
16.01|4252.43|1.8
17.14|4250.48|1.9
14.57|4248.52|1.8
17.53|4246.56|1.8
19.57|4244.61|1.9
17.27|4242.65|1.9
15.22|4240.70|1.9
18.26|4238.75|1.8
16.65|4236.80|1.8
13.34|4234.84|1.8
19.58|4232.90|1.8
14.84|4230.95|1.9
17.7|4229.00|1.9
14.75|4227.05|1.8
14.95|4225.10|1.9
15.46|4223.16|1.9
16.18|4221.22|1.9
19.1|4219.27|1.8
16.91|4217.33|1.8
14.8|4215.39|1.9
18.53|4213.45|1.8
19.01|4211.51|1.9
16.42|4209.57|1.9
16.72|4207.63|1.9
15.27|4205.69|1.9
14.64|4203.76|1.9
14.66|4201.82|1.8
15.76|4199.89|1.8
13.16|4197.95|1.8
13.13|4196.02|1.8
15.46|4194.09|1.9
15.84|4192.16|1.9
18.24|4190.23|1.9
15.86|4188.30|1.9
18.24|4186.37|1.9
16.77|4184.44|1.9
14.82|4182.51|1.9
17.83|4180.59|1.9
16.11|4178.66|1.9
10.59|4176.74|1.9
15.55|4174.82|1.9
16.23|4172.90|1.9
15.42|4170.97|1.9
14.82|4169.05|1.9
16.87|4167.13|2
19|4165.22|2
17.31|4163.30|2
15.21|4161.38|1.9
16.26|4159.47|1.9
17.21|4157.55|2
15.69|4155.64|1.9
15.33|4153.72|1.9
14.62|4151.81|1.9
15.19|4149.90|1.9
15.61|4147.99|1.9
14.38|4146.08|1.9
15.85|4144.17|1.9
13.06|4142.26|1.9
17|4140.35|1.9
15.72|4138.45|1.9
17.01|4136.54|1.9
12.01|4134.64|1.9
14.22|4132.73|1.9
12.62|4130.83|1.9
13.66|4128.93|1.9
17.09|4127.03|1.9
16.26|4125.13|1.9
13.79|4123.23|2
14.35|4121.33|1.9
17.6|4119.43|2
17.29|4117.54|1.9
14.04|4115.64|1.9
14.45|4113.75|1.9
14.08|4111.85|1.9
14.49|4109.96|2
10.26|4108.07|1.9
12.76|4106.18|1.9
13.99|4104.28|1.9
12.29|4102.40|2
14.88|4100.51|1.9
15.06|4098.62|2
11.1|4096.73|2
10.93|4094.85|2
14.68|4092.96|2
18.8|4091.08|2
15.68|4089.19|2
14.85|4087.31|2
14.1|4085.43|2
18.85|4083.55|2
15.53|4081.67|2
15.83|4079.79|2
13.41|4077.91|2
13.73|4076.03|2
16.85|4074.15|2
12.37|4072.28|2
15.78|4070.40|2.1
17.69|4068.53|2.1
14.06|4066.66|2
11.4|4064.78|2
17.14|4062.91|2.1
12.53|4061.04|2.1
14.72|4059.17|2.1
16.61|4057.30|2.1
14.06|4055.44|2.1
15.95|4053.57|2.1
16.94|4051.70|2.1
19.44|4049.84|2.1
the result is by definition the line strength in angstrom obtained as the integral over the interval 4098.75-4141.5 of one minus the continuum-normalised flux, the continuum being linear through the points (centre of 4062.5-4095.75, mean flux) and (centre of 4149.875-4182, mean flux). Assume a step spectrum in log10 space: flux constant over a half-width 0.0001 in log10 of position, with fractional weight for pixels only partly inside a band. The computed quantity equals 2.5 angstrom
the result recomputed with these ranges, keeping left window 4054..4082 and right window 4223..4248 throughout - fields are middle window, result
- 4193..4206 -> 1.3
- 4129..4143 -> 0.9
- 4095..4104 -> 1.2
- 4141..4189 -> 0.1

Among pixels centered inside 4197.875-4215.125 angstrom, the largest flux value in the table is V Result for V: 19.01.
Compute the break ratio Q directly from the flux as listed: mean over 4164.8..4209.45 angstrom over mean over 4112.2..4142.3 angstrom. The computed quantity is 1.04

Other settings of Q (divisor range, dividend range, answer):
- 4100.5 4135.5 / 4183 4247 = 1.15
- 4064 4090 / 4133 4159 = 1.02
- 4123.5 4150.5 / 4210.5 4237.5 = 1.11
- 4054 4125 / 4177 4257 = 1.12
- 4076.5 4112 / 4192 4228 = 1.11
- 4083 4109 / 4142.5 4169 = 1.13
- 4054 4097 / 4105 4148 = 0.98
